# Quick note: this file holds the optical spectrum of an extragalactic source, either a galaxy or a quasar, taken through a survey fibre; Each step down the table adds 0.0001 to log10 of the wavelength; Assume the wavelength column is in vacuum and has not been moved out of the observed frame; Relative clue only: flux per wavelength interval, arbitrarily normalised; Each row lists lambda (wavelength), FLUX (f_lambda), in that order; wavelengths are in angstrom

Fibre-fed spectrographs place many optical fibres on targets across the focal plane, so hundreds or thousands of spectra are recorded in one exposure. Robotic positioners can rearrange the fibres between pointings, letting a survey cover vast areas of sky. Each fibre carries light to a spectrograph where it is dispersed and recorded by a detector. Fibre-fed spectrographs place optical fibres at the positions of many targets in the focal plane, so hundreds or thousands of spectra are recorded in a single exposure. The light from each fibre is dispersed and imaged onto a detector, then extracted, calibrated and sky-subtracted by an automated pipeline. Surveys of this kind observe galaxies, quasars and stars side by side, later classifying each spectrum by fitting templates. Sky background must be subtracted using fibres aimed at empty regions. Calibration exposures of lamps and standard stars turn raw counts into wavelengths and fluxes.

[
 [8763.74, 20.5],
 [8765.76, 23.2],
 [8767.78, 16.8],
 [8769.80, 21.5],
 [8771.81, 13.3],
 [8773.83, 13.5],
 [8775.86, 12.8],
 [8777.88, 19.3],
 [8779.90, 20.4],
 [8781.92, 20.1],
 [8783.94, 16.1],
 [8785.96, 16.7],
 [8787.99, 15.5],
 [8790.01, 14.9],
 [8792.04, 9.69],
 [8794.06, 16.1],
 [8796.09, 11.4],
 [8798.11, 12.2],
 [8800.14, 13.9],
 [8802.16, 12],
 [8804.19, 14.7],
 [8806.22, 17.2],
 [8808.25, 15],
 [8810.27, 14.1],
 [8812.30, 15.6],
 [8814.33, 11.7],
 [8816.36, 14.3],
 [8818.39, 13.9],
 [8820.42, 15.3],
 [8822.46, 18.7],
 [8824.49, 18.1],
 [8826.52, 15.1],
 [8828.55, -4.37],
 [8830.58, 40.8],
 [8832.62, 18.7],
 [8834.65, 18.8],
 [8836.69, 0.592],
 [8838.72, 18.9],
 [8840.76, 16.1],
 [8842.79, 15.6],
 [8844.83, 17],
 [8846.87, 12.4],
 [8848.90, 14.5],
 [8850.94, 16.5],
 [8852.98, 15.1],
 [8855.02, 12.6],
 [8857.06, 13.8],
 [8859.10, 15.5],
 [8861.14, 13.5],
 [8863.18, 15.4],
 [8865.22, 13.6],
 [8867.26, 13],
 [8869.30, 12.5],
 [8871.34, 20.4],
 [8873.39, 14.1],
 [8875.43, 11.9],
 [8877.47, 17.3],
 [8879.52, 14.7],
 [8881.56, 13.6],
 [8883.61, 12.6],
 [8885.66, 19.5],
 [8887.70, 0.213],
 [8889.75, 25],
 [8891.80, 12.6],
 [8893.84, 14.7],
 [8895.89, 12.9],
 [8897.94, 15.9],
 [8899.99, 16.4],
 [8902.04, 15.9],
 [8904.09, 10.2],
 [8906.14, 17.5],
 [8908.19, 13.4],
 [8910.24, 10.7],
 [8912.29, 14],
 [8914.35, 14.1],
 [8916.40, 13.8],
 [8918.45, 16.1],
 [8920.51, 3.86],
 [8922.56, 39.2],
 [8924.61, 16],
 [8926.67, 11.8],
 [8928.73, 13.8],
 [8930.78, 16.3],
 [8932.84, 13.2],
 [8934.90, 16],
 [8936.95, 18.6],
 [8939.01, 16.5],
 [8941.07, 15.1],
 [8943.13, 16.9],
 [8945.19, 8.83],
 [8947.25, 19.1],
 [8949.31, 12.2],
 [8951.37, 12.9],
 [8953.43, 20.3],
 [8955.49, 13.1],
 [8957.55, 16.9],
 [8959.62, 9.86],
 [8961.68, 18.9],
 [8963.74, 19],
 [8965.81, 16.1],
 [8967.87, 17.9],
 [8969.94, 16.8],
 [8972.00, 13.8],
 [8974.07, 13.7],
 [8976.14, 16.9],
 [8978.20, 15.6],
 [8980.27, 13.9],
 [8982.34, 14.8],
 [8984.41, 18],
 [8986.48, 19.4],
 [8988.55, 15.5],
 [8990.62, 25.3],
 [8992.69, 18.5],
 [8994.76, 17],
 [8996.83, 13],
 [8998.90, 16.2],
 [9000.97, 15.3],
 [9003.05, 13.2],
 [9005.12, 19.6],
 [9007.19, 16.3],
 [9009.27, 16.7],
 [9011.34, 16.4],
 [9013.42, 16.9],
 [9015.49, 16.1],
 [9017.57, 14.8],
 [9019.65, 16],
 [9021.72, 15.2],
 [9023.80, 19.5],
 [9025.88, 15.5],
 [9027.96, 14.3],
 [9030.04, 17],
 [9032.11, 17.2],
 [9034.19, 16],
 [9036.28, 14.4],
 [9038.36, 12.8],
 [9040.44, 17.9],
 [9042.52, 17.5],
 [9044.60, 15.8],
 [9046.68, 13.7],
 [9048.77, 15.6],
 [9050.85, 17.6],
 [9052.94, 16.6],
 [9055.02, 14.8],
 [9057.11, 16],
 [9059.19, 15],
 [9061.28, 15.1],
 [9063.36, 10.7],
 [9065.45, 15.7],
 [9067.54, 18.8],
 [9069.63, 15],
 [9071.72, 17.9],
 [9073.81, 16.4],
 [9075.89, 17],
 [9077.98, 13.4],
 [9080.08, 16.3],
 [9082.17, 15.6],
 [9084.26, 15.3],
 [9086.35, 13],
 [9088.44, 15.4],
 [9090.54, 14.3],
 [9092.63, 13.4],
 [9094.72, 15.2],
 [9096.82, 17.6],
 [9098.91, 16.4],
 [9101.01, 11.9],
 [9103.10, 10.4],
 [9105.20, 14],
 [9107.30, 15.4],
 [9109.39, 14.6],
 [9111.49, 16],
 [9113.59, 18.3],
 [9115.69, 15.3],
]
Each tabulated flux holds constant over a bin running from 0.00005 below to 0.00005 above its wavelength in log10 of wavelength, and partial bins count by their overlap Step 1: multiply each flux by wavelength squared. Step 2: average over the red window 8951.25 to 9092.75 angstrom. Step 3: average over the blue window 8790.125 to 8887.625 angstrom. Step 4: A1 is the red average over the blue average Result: 1.14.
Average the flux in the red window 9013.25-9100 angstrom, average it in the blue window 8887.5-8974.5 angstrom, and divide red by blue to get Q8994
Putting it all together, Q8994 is 1.03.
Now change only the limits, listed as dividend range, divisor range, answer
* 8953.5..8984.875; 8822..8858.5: 1.02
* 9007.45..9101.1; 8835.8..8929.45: 1.08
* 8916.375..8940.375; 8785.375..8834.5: 1.08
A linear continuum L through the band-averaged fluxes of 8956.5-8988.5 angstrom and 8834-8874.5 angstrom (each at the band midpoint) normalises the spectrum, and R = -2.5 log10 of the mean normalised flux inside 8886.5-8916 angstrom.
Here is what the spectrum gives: 0.093 mag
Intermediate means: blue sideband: 14.4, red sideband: 16.1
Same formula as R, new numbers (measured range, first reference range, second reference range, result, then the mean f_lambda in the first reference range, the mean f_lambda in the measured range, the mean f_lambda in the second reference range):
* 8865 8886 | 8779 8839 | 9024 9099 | 0.04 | 15.1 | 14.7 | 15.6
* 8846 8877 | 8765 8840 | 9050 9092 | 0.08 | 15.6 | 14.4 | 15.5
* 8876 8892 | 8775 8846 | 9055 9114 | 0.06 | 15.3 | 14.5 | 15.1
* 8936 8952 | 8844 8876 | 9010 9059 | 0.01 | 14.5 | 15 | 16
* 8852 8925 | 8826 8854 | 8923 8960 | 0.04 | 15.4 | 14.8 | 15.3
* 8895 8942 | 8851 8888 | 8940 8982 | -0.03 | 14.2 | 15.3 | 15.4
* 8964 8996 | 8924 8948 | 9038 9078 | -0.10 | 15.1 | 16.9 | 15.8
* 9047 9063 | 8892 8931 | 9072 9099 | -0.01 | 15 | 15.5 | 15.4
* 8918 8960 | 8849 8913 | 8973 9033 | -0.02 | 14.4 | 15.6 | 16.5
